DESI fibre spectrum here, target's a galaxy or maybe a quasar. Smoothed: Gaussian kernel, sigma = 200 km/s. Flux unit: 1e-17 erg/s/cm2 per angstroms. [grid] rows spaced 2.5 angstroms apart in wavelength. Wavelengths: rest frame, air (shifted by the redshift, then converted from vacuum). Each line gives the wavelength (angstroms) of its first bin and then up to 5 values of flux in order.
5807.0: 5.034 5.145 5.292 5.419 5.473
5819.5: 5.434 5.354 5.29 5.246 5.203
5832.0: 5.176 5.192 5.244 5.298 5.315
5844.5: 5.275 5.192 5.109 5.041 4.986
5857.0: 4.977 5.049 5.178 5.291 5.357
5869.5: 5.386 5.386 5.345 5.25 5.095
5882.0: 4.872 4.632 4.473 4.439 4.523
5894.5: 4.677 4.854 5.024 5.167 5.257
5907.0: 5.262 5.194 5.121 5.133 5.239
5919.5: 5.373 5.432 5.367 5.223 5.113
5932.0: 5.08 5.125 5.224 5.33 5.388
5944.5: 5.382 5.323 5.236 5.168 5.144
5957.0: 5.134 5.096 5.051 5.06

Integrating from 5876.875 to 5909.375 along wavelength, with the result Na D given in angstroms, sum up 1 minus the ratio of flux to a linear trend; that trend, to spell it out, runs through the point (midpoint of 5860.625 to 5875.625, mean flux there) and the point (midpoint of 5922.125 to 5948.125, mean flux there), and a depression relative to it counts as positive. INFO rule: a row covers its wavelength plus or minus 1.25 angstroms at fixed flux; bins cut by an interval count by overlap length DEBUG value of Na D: 2.54 angstroms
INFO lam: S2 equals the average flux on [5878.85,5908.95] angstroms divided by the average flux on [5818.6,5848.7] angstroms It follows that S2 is 0.92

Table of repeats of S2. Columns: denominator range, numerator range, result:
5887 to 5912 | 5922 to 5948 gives 1.07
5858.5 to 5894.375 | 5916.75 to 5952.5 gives 1.05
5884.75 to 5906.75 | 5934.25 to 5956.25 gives 1.09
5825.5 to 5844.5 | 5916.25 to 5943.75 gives 1.00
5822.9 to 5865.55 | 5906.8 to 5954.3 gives 1.01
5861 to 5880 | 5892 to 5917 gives 0.96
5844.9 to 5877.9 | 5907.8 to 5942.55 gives 1.01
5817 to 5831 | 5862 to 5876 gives 1.00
